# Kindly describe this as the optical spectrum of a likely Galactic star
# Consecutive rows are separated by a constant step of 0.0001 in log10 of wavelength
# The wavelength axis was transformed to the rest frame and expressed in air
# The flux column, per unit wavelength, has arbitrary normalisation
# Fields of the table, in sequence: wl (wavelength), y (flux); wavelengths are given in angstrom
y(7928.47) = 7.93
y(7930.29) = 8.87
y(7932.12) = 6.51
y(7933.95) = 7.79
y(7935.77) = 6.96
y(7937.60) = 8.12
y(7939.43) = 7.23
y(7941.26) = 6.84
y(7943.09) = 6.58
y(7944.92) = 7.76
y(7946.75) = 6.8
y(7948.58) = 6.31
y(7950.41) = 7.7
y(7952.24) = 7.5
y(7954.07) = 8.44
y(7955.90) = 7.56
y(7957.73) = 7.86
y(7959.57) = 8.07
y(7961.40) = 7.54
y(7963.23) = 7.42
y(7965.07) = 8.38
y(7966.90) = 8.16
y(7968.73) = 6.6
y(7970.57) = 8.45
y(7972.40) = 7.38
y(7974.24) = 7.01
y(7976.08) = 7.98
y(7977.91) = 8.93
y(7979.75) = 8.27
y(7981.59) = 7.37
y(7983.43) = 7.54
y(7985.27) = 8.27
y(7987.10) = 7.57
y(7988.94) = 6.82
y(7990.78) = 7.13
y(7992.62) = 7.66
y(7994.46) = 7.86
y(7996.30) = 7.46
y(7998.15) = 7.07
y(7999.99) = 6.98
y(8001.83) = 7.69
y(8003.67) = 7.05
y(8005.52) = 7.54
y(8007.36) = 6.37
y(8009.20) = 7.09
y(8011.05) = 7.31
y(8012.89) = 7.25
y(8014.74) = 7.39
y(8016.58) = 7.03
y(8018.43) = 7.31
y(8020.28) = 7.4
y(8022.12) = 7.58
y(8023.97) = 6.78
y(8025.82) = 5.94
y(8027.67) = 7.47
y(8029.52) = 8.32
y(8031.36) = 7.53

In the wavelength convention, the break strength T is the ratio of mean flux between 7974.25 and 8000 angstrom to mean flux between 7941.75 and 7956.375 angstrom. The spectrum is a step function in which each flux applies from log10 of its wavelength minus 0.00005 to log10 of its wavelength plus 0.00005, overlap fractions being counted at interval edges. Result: 1.0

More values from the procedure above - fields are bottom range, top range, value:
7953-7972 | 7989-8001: 0.93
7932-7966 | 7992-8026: 0.97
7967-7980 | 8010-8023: 0.94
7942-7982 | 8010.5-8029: 0.94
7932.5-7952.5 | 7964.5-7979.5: 1.09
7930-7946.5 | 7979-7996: 1.04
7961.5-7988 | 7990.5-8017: 0.93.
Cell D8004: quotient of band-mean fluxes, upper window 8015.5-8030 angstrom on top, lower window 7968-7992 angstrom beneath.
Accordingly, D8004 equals 0.94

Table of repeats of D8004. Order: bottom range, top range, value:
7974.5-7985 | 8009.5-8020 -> 0.91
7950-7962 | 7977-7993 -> 0.99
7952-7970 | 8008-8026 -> 0.92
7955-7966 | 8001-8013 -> 0.92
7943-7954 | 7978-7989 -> 1.08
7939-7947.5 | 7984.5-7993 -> 1.06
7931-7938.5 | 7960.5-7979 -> 1.06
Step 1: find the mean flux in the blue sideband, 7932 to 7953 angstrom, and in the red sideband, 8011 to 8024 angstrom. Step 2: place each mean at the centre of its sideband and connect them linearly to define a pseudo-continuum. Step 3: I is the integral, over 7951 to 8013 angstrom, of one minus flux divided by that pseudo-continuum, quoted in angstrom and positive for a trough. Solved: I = -2.88 angstrom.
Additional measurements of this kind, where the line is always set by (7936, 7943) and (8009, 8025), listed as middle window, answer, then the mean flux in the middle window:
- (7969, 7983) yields -1.2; 7.83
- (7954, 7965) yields -0.9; 7.81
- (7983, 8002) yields -0.5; 7.45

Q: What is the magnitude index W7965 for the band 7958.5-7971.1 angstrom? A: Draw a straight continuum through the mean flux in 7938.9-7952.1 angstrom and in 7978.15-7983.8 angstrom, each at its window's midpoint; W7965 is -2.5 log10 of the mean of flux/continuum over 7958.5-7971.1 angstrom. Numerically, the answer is -0.04 mag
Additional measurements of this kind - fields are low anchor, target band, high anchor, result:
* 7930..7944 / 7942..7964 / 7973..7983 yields 0.01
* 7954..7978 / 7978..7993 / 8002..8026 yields -0.02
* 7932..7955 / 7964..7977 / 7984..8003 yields -0.05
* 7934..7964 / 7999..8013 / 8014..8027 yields 0.00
